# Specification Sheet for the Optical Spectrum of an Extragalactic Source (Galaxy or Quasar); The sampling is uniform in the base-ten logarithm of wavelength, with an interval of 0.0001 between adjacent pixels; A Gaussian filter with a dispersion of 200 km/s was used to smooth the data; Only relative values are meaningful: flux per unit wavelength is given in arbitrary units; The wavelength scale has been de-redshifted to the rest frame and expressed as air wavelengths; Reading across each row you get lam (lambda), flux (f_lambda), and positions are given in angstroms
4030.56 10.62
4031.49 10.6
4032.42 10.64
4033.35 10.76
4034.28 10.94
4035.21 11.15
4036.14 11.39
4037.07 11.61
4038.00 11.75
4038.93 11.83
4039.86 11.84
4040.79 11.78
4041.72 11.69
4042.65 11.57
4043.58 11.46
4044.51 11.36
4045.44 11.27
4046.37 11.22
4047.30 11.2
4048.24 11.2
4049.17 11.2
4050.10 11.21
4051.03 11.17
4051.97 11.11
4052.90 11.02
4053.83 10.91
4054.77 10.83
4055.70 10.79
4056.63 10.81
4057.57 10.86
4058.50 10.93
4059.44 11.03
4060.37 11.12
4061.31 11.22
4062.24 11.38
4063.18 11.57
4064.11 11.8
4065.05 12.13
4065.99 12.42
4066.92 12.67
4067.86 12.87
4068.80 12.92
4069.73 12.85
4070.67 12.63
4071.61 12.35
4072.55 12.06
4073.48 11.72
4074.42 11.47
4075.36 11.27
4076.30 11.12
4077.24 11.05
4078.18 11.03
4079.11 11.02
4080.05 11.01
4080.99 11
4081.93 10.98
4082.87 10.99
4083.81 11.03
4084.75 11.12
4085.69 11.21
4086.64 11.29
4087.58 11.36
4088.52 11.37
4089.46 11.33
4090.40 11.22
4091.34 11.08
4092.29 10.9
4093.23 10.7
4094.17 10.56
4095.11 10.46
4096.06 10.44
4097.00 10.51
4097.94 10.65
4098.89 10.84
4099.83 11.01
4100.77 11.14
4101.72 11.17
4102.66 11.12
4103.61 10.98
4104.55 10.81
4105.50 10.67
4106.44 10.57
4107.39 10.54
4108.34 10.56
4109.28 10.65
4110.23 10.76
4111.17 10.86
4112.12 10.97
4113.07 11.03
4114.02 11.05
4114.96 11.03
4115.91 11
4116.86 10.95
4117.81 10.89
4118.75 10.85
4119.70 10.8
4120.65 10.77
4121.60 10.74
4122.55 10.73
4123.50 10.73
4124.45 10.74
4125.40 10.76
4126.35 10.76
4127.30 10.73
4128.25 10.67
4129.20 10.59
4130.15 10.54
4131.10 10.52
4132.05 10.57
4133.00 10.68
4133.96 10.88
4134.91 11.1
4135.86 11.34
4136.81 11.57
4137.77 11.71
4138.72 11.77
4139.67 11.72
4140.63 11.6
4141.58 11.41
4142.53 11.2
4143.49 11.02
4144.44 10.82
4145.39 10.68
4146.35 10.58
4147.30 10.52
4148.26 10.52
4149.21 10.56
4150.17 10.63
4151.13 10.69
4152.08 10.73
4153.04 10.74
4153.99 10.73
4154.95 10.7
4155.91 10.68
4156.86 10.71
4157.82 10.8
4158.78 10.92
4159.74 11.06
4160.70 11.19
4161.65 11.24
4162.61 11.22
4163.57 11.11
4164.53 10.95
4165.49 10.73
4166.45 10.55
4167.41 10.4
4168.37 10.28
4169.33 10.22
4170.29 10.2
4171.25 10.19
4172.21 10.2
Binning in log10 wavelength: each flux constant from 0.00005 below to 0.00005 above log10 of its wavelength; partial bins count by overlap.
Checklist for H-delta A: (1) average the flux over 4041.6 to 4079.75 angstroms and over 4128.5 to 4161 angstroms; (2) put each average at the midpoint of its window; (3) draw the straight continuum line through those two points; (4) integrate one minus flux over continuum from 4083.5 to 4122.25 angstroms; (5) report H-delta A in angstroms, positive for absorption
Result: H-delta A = 1.1 angstroms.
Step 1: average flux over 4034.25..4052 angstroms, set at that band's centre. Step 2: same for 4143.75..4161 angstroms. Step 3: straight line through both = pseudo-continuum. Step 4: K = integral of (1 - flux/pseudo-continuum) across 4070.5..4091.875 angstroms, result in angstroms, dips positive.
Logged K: -0.3 angstroms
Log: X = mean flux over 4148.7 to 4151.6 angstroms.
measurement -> 10.6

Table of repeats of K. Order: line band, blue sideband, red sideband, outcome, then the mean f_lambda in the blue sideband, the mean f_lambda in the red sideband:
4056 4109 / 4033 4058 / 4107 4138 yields -0.96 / 11.3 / 10.8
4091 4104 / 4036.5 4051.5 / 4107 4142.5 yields 0.34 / 11.5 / 10.9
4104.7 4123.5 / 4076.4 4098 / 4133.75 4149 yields 0.44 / 11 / 11.2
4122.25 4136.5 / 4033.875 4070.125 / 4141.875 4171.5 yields 0.22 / 11.5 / 10.7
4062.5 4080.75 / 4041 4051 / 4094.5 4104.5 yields -1.27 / 11.4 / 10.8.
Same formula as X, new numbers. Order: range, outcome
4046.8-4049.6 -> 11.2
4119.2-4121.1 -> 10.8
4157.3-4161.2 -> 11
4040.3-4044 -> 11.6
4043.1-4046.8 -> 11.3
